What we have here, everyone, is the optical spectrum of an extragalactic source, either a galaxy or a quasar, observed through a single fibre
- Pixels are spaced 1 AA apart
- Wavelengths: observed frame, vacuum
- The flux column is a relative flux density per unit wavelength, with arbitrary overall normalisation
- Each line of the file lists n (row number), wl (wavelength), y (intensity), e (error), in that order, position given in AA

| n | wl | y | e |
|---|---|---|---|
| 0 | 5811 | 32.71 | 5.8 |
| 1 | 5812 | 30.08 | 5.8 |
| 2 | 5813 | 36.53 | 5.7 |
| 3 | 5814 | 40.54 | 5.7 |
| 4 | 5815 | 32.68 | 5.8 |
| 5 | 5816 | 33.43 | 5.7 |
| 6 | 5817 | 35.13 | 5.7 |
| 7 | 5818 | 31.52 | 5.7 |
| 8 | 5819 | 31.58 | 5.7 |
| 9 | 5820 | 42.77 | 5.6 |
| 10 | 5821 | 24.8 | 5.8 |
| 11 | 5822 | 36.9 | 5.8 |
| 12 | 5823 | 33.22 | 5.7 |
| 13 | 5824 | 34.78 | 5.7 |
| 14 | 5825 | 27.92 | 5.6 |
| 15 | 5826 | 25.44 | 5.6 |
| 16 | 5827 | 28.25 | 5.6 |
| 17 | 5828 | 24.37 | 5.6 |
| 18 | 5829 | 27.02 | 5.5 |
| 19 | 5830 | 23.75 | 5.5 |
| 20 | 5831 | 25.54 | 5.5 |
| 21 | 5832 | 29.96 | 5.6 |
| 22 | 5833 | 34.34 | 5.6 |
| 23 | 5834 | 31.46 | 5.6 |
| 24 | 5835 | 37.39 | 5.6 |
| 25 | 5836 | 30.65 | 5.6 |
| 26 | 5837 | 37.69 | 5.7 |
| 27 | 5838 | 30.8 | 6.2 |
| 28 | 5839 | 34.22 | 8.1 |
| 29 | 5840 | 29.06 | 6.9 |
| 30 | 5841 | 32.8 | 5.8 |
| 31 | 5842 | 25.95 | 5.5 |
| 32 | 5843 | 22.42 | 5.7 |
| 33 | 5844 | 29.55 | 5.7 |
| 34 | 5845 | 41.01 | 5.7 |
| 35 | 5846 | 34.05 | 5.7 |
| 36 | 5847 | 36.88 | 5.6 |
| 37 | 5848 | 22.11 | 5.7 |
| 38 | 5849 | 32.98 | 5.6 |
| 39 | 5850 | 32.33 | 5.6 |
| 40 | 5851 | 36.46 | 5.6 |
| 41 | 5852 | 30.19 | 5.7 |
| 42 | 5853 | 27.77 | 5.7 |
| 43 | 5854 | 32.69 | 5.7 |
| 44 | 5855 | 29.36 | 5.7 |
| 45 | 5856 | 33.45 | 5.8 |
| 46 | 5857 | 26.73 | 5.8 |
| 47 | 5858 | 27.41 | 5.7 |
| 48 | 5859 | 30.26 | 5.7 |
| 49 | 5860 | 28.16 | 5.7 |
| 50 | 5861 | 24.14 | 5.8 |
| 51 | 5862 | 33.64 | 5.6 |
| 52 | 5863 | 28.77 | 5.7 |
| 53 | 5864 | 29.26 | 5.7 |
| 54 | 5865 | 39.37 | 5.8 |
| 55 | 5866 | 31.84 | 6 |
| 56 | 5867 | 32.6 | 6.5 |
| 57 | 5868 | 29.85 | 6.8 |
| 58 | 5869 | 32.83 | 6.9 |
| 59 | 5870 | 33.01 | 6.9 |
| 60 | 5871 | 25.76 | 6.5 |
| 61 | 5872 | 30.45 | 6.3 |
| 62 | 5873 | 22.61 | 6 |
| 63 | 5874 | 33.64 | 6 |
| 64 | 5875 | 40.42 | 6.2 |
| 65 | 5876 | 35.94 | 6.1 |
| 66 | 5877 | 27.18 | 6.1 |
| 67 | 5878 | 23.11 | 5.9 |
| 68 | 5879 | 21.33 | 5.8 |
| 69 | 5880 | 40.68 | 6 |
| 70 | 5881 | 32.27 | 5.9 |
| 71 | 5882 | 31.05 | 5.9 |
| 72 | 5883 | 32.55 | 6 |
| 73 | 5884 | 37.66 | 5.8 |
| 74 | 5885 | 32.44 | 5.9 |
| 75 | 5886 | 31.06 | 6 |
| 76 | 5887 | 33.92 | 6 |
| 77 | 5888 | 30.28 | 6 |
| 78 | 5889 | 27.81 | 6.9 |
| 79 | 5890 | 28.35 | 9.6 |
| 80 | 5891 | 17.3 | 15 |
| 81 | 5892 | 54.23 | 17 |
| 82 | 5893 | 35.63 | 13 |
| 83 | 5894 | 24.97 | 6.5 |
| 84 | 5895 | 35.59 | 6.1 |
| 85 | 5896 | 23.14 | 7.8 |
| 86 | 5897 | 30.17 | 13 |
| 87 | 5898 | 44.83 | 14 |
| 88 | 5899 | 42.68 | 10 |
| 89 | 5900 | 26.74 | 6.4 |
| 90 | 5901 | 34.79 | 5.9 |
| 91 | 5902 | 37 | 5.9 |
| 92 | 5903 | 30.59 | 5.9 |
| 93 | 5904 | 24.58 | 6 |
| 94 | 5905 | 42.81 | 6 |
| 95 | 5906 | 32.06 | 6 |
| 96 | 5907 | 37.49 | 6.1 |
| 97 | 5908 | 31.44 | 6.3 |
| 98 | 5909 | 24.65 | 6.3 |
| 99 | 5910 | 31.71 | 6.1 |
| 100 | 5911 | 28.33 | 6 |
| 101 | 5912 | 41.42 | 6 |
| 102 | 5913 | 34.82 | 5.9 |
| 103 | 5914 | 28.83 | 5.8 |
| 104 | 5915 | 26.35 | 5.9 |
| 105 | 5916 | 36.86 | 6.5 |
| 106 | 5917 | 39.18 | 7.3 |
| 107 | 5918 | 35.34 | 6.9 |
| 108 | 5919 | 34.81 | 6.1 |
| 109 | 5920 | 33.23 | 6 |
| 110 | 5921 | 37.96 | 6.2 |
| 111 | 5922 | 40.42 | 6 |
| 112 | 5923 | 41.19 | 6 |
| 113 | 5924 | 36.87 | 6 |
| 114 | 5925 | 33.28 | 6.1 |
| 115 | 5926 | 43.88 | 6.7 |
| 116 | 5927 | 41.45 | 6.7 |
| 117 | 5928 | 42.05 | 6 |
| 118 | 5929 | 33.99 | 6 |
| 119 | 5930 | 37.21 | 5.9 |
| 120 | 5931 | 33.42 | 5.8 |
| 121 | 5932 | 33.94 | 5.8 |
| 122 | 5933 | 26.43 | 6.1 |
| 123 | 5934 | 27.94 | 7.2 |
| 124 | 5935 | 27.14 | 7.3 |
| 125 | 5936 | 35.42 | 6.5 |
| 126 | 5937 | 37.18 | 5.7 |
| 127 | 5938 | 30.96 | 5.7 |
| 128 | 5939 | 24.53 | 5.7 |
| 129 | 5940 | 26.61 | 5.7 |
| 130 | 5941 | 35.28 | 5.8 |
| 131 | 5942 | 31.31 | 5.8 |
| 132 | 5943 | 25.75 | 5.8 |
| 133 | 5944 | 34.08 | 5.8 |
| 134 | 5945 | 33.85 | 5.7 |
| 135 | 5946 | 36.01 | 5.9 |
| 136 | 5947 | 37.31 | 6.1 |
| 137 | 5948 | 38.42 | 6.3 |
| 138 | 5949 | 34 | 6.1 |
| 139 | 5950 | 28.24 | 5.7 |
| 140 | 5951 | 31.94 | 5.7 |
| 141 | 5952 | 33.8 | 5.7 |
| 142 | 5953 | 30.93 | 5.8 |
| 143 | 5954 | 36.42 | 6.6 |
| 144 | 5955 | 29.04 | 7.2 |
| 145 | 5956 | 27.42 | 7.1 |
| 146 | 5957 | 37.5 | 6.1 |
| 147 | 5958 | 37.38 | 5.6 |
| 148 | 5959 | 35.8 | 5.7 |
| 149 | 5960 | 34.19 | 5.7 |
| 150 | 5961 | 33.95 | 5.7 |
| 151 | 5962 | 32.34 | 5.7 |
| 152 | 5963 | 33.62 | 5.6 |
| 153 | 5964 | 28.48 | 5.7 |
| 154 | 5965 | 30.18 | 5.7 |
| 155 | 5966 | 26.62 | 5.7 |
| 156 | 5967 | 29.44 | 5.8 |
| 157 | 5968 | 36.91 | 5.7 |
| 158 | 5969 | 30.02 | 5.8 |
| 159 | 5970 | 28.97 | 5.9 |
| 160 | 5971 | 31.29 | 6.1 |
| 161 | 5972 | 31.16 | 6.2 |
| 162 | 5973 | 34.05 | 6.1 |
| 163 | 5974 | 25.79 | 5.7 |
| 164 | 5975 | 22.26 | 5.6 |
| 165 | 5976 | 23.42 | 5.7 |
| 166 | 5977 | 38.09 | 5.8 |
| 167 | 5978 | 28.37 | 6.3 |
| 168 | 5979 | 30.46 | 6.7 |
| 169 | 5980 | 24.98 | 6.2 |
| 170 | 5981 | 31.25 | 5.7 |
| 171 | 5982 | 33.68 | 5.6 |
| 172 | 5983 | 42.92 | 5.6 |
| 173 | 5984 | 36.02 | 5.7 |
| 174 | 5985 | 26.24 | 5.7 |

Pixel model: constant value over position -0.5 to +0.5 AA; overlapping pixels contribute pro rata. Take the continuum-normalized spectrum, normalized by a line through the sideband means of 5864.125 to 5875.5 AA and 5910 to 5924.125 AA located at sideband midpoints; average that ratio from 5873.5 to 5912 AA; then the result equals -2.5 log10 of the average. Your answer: 0.03 mag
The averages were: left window 31.9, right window 35.2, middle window 32.5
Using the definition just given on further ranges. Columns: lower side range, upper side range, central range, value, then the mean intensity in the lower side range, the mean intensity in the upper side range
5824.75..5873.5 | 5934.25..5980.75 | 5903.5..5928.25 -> -0.135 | 30.3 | 31.5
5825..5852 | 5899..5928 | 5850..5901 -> 0.041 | 30.6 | 34.8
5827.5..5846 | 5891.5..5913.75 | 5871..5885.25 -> 0.048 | 30.5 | 34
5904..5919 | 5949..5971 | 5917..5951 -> -0.047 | 33.4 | 32.1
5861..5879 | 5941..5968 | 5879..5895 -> -0.044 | 30.7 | 32.7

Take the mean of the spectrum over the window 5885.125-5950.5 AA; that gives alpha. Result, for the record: 33.5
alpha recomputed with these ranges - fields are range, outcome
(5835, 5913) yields 31.8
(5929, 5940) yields 31.3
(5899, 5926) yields 34.3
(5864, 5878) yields 31.5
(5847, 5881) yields 30.6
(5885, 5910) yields 32.6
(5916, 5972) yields 33.6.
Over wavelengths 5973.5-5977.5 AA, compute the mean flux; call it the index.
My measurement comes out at 27.4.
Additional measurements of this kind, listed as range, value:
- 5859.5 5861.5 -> 26.1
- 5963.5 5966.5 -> 28.4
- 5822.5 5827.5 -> 29.9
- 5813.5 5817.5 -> 35.4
